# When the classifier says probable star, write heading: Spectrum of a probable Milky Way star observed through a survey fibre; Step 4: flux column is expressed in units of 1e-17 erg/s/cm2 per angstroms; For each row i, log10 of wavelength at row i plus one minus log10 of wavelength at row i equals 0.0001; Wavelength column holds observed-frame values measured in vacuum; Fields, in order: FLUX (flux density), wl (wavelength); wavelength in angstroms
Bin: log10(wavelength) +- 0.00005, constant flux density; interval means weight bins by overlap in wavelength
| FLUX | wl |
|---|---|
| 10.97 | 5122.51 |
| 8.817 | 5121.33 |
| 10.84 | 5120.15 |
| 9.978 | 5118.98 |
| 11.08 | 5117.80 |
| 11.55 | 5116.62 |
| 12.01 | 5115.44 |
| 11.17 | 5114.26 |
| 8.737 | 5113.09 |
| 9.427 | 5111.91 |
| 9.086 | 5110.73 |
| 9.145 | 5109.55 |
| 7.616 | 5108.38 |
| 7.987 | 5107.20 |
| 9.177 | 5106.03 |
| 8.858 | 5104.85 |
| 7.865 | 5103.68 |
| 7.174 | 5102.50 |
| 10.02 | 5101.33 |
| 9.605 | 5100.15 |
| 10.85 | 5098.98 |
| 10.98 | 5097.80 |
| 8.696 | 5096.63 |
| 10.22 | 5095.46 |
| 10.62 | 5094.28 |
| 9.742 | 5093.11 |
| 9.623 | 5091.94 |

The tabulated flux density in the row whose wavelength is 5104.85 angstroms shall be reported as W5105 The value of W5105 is 8.858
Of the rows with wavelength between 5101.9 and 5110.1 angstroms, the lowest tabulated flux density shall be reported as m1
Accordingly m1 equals 7.174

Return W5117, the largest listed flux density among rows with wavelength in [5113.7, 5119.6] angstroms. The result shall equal 12.01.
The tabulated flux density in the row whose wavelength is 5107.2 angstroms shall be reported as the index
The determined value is 7.987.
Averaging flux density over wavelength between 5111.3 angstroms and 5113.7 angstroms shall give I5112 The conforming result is 9.11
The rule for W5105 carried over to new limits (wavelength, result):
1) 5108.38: 7.616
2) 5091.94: 9.623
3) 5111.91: 9.427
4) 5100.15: 9.605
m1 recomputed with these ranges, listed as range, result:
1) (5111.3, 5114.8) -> 8.737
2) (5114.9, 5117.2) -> 11.55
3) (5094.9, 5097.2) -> 8.696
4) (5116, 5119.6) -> 9.978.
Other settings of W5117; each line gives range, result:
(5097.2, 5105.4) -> 10.98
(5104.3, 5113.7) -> 9.427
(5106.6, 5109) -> 7.987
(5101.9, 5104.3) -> 7.865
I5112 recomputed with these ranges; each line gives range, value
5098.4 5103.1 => 9.4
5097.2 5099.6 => 10.9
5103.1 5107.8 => 8.48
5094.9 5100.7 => 10.1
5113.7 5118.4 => 11.4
